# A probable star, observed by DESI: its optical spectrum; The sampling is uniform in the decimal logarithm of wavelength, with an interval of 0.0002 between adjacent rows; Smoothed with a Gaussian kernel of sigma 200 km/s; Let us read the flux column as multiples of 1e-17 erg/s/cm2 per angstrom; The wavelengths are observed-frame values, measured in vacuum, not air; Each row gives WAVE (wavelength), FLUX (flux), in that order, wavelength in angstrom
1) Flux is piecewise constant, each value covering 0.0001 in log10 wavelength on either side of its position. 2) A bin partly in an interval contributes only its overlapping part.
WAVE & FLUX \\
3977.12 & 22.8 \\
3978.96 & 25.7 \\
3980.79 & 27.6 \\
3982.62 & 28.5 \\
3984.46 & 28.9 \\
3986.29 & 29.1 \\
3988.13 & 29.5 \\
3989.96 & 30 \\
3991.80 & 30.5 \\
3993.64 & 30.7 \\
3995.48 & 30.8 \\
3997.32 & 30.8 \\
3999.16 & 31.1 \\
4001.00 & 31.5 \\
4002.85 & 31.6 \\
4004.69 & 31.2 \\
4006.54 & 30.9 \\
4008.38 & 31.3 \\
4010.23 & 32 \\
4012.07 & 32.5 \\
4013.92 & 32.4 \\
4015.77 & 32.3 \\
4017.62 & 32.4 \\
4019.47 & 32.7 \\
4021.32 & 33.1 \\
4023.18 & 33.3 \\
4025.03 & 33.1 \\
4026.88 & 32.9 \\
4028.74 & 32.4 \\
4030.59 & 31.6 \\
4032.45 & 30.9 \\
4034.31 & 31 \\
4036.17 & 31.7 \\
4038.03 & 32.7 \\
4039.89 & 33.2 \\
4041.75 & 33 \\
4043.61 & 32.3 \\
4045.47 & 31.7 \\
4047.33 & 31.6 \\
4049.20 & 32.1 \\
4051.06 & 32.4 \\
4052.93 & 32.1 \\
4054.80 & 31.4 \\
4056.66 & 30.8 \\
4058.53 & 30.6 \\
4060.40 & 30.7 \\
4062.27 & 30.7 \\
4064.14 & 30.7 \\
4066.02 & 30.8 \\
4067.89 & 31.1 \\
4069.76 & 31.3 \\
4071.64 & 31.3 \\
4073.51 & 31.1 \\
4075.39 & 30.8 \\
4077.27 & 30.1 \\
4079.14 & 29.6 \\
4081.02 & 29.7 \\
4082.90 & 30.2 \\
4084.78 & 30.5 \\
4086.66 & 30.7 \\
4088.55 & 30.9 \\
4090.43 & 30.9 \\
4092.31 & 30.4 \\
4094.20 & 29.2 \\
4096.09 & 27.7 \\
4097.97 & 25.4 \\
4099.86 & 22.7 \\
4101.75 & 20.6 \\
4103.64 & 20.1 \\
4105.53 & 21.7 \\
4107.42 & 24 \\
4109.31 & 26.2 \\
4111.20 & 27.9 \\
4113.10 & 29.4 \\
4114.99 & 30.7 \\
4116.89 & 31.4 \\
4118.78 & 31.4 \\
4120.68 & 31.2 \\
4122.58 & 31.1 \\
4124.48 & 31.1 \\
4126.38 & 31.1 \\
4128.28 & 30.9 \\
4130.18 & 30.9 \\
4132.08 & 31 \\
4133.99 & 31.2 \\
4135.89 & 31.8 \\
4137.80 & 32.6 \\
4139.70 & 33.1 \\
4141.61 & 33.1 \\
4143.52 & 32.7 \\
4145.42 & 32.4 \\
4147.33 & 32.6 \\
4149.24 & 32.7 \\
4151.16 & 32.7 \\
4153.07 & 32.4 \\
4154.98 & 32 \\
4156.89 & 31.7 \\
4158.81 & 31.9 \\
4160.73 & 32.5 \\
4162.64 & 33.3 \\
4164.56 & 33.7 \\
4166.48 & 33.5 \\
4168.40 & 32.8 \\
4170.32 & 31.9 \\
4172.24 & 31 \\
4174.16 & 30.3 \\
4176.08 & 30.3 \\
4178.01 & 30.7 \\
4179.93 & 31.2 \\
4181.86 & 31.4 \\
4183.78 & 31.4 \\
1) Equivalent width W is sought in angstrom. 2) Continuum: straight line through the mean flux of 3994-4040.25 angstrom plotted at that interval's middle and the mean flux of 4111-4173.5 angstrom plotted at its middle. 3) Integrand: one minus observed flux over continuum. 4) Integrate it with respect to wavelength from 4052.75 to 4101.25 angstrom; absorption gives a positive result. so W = 3.0 angstrom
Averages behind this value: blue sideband 31.9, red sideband 31.8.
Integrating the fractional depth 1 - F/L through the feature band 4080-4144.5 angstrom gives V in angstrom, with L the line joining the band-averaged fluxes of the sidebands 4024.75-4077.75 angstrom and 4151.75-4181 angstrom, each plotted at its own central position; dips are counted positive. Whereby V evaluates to 5.2 angstrom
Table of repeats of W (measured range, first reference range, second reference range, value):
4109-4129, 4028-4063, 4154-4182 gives 0.9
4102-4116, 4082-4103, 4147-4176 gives 1.7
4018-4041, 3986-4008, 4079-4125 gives -1.9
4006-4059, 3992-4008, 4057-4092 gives -2.1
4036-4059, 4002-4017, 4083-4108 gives -1.9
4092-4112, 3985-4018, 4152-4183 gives 4.2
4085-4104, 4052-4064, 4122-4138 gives 2.4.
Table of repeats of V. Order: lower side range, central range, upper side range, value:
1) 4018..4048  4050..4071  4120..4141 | 0.6 angstrom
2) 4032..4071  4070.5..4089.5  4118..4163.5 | 0.7 angstrom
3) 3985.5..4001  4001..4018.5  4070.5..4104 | -1.0 angstrom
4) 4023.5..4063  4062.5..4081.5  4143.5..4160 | 0.8 angstrom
